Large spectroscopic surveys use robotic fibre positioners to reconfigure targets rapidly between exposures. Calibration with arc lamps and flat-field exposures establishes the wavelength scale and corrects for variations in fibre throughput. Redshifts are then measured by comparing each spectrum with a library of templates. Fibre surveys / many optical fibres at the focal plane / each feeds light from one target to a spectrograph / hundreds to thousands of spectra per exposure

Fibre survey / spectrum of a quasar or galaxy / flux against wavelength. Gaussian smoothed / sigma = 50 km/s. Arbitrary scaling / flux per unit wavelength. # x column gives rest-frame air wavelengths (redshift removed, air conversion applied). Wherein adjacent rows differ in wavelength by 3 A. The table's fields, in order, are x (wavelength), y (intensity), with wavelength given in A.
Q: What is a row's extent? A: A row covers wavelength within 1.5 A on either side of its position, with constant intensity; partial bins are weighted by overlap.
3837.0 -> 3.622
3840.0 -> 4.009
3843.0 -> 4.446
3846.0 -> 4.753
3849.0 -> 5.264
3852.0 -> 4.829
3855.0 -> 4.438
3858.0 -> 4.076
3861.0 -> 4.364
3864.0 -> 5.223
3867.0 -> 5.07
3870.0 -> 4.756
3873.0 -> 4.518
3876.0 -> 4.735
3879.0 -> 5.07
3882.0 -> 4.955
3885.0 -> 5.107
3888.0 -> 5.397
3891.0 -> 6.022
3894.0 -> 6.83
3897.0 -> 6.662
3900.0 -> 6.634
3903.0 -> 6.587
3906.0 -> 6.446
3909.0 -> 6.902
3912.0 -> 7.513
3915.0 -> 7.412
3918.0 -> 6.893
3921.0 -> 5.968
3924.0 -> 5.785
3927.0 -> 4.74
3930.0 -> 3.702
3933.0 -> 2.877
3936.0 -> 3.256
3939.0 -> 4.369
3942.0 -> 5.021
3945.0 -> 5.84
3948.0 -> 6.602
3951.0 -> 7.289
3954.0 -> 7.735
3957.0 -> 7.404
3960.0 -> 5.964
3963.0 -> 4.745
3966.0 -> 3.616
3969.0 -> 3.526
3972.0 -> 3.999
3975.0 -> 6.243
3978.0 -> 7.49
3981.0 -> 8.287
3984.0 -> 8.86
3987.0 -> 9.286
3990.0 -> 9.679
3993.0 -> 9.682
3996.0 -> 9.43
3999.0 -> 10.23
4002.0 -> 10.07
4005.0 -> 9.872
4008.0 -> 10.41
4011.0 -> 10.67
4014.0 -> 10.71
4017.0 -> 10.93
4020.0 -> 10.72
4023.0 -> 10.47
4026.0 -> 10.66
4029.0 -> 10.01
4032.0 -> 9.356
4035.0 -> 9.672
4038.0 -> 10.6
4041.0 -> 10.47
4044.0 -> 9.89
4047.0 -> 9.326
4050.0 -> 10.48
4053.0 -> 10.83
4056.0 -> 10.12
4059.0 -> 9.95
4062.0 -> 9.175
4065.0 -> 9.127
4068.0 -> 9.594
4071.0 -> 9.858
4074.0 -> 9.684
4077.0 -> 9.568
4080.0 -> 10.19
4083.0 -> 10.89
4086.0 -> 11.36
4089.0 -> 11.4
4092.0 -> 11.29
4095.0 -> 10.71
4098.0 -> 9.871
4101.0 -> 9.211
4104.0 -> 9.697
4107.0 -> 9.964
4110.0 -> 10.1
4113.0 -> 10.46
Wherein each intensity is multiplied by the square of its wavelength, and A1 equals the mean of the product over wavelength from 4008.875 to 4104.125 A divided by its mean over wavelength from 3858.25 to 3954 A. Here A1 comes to 1.97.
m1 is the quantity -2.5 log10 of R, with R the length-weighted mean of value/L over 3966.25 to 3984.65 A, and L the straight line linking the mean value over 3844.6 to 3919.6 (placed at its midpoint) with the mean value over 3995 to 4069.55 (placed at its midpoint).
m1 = 0.36 mag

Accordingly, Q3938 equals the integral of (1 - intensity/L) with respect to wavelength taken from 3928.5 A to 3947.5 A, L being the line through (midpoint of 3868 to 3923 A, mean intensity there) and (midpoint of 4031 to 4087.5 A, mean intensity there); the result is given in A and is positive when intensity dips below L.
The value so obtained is 7.4 A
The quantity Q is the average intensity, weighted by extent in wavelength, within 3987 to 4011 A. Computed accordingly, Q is 9.92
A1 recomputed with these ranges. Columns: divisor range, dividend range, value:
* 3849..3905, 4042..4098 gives 2.12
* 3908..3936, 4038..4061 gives 1.94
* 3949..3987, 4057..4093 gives 1.68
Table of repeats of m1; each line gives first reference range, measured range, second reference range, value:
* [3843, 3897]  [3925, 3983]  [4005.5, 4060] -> 0.39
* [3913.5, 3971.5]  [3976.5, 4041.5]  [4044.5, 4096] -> -0.25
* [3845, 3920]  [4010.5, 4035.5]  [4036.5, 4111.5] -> -0.16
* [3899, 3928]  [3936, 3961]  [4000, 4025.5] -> 0.29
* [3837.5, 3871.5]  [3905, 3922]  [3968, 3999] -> -0.13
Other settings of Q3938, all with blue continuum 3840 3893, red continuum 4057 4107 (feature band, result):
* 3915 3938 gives 5.01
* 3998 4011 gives -3.14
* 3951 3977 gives 5.95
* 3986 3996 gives -2.09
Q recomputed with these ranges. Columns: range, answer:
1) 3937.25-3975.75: 5.54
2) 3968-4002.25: 8.06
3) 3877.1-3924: 6.26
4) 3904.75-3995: 6.25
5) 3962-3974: 4.03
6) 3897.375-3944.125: 5.64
